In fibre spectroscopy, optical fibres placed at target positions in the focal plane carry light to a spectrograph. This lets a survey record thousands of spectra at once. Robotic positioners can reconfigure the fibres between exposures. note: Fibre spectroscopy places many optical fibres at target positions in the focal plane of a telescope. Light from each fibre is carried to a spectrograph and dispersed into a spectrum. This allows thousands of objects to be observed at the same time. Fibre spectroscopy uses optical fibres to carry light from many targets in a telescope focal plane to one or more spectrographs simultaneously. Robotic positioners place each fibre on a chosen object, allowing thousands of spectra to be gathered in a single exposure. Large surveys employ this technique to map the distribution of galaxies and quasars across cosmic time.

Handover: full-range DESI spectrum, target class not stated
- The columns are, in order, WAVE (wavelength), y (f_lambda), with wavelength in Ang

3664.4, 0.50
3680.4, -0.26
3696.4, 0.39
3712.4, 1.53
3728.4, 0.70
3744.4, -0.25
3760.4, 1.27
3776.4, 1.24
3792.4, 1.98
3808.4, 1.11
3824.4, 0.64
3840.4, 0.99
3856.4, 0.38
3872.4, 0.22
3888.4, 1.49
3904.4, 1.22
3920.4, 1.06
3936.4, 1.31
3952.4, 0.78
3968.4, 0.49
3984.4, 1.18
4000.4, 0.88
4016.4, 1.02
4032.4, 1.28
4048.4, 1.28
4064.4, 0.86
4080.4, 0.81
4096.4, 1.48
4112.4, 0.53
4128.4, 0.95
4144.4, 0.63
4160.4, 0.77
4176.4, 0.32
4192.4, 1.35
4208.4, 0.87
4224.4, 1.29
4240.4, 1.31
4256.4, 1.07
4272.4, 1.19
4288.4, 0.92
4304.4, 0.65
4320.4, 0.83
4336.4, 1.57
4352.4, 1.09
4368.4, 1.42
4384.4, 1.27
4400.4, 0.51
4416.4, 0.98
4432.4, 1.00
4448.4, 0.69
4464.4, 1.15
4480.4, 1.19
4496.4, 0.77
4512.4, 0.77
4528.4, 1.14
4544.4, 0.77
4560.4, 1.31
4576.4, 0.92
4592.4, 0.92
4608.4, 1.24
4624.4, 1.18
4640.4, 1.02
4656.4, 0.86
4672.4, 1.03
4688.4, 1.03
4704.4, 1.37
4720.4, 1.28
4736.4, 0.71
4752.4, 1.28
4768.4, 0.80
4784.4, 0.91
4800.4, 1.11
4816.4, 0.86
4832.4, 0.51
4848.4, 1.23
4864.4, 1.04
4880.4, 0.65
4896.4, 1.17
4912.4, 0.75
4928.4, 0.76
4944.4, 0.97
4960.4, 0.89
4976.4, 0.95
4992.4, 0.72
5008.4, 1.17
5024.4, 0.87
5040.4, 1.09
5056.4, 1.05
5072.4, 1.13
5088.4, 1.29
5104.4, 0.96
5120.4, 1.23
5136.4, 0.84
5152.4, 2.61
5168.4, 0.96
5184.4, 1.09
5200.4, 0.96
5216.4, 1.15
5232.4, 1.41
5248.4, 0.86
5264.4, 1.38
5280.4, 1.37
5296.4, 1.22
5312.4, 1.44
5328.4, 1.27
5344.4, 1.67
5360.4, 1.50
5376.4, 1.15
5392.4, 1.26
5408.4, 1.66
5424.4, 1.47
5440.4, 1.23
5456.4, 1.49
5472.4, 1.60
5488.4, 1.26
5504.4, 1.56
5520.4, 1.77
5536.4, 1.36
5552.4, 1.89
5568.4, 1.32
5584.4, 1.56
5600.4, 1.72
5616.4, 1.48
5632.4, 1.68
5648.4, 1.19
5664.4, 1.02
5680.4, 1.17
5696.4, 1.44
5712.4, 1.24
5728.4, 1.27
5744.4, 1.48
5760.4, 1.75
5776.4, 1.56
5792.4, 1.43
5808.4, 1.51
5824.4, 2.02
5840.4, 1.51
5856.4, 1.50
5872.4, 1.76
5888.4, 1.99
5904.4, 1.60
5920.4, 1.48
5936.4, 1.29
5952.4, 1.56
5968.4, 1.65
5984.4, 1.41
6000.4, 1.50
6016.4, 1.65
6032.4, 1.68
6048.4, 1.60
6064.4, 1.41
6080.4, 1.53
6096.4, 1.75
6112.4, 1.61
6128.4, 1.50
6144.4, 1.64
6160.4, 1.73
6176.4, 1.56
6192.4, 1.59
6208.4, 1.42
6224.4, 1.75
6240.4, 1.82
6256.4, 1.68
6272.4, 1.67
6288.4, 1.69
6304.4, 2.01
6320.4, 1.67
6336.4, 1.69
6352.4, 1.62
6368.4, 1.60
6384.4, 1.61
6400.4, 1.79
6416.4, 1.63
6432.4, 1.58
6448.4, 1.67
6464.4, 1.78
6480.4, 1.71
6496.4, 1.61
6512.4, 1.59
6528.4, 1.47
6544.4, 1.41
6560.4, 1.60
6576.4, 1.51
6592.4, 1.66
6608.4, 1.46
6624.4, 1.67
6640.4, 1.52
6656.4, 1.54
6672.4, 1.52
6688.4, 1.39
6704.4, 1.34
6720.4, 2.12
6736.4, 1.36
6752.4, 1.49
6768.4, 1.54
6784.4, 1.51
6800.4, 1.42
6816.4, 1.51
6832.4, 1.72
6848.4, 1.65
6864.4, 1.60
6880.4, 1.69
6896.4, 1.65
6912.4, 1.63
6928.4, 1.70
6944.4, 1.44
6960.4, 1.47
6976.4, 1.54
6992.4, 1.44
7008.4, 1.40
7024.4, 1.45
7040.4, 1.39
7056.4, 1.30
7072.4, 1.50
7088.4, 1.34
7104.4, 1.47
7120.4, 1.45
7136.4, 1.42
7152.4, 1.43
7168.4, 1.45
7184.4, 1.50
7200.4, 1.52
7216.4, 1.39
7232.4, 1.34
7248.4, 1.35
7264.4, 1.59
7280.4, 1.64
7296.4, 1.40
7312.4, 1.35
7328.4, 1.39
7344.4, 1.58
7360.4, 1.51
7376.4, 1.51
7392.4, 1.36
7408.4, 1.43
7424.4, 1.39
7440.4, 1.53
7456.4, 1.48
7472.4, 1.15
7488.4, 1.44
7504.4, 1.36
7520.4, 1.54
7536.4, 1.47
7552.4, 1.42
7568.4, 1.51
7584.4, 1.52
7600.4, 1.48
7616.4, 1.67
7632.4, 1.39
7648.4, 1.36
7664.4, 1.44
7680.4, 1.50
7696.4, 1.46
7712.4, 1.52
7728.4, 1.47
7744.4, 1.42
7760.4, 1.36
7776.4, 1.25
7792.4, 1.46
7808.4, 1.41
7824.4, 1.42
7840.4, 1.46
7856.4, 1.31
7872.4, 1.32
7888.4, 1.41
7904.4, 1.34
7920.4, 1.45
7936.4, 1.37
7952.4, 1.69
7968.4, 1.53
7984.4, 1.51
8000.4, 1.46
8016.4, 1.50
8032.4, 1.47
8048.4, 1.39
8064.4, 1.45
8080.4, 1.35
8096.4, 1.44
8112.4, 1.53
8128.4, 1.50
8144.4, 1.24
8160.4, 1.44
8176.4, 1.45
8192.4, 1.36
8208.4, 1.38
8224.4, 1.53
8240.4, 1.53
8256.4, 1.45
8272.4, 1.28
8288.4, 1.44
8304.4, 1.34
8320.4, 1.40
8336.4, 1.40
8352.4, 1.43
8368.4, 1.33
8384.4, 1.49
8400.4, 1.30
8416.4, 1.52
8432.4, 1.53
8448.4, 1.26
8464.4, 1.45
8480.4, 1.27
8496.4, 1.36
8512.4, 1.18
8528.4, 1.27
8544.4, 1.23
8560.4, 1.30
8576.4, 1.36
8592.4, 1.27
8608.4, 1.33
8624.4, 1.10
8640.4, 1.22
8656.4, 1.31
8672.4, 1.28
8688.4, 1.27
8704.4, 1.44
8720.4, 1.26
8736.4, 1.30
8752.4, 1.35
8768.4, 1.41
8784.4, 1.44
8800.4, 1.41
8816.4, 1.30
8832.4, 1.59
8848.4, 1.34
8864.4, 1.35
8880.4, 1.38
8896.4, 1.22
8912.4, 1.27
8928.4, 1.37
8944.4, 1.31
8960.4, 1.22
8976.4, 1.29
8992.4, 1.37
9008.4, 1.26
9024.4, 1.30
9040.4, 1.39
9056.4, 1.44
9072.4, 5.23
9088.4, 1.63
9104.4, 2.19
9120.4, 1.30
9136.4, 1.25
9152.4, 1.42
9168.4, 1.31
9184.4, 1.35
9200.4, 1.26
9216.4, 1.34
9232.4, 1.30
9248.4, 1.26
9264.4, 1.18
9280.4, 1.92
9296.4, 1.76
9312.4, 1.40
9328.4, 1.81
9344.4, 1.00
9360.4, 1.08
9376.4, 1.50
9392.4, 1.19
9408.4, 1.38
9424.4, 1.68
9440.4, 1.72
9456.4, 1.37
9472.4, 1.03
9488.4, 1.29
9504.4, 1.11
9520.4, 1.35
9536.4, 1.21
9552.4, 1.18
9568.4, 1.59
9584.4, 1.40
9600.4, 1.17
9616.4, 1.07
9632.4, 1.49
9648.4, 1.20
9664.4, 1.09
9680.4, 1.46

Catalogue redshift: 0.38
